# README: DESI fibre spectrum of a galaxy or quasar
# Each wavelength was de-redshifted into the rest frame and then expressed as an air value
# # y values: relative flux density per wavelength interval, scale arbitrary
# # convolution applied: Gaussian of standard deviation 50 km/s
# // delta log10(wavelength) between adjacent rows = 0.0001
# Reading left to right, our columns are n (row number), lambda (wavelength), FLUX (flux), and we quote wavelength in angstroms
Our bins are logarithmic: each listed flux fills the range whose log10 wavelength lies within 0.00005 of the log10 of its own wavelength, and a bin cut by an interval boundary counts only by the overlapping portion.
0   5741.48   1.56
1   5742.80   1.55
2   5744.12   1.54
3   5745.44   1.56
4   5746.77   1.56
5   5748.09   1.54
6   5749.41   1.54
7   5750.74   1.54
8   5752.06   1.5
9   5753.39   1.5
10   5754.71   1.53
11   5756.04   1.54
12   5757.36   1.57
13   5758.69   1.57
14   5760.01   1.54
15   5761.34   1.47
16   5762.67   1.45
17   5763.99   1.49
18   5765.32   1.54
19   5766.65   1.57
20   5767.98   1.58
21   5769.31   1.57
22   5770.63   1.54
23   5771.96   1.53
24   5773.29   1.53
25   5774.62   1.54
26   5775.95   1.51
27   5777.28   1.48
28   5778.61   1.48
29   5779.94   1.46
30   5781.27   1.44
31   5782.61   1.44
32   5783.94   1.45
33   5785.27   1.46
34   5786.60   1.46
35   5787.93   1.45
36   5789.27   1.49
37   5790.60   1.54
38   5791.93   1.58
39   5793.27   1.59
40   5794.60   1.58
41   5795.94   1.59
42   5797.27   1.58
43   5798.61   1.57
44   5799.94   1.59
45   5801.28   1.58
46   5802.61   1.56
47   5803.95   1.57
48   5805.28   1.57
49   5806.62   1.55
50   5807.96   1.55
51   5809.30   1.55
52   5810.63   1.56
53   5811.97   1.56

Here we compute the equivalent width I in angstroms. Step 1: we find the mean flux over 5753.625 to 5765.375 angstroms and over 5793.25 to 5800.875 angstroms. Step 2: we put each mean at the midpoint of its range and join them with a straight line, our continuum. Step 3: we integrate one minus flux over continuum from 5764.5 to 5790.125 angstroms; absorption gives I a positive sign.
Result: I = 0.8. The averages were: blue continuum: 1.52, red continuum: 1.58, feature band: 1.5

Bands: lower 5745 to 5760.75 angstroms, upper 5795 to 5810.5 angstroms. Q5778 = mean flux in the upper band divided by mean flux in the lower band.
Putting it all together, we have 1.0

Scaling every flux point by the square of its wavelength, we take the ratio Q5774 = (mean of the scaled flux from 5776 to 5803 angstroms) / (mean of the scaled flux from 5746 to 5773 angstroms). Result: 1.00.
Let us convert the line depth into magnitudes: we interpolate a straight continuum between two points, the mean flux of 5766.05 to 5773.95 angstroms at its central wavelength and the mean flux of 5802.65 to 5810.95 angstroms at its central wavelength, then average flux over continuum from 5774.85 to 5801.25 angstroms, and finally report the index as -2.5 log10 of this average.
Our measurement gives 0.030 mag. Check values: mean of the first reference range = 1.55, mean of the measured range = 1.51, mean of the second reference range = 1.56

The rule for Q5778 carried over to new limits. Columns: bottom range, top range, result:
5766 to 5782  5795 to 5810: 1.03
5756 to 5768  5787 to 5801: 1.02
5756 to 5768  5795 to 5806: 1.03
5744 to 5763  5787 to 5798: 1.01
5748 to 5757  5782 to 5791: 0.96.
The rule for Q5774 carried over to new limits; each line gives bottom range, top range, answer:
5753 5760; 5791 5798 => 1.04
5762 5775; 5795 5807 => 1.04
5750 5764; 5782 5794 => 1.00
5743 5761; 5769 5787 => 0.98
